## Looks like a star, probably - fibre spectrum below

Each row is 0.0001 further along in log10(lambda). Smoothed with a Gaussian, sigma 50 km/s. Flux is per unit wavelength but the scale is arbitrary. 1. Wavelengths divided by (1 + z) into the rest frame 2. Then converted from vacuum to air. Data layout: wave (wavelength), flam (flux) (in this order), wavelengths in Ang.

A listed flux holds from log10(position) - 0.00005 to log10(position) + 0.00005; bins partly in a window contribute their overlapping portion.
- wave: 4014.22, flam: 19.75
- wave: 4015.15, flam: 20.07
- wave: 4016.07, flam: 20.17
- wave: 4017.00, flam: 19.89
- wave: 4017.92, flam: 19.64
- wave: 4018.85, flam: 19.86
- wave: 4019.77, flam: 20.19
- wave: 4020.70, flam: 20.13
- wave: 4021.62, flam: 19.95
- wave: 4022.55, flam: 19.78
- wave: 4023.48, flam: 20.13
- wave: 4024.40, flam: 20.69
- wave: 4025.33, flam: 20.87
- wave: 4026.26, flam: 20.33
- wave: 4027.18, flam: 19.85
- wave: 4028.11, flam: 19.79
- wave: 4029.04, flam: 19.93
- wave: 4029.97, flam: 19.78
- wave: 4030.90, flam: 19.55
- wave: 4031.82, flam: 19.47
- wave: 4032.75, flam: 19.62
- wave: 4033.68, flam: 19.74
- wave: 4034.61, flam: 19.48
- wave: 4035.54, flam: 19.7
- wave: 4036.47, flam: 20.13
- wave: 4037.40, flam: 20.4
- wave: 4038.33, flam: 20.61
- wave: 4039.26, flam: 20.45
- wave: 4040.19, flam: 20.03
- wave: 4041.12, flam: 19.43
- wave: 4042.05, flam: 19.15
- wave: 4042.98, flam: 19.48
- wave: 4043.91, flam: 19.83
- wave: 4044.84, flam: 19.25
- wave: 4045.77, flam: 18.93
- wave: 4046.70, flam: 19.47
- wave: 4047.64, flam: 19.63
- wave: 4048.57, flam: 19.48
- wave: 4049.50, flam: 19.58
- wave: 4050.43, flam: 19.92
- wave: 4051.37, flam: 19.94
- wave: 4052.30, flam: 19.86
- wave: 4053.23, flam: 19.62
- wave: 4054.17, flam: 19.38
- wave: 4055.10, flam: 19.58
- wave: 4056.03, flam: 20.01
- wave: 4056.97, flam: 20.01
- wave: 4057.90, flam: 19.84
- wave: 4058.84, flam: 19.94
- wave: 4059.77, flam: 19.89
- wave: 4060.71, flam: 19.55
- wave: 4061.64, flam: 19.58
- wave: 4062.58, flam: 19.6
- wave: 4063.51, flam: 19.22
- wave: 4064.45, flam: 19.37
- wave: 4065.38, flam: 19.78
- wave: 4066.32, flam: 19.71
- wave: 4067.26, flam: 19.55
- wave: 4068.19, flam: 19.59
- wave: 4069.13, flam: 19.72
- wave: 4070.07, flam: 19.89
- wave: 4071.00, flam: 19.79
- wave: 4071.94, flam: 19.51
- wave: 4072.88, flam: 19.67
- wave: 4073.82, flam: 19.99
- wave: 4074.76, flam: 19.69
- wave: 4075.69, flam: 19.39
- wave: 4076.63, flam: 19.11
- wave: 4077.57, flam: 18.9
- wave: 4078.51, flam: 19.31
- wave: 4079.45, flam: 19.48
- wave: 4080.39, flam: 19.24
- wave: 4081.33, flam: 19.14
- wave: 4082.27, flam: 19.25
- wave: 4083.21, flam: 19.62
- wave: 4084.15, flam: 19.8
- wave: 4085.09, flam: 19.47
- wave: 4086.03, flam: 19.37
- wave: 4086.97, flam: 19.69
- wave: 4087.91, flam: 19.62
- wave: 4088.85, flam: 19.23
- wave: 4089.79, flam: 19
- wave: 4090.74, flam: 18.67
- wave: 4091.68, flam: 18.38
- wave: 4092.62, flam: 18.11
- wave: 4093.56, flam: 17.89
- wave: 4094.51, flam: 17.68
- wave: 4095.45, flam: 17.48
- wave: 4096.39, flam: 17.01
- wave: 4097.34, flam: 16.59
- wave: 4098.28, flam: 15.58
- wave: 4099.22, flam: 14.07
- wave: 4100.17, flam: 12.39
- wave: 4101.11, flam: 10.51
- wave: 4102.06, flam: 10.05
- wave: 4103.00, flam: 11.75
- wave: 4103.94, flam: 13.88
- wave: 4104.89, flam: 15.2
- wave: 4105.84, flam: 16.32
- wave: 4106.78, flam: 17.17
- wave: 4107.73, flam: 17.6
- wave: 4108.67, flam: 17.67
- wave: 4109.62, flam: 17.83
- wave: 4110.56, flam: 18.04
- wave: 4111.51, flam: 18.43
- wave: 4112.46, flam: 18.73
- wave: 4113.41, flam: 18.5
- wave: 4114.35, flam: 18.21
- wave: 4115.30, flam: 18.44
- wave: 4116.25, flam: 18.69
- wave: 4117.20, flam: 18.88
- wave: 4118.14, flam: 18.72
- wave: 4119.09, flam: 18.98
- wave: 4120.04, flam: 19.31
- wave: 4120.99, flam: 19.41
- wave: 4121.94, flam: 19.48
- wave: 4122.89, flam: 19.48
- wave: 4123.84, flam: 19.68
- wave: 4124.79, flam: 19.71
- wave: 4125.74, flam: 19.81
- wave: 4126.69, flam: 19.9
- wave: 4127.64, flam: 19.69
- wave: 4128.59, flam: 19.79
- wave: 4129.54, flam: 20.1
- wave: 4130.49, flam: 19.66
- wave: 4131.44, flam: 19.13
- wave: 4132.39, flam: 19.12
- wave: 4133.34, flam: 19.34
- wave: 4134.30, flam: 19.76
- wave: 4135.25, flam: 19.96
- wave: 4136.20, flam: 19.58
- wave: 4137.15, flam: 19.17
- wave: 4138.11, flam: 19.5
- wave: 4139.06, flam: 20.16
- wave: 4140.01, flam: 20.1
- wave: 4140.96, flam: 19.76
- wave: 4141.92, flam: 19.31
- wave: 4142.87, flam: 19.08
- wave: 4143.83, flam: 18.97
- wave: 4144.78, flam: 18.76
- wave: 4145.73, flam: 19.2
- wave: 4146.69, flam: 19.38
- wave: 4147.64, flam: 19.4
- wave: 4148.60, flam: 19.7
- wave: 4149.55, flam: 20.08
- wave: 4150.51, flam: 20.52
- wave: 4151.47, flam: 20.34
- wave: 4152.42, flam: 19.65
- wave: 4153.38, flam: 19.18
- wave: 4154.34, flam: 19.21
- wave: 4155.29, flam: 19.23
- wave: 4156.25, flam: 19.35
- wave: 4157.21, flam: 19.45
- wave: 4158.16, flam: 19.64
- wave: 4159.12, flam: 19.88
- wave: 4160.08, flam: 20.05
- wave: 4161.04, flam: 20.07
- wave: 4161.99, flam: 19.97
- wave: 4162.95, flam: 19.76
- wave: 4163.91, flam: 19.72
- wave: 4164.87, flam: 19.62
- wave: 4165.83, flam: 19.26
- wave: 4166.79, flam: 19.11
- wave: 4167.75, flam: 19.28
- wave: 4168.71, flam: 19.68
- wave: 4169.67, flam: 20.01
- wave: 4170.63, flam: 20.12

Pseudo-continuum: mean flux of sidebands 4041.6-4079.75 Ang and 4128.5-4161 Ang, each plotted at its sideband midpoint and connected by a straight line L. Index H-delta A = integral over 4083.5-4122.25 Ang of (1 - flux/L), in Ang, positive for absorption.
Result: 4.4 Ang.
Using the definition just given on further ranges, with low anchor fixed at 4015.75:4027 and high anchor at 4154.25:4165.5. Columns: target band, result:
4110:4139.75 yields 0.79 Ang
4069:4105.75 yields 4.04 Ang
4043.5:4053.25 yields 0.22 Ang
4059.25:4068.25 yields 0.18 Ang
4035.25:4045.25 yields 0.10 Ang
